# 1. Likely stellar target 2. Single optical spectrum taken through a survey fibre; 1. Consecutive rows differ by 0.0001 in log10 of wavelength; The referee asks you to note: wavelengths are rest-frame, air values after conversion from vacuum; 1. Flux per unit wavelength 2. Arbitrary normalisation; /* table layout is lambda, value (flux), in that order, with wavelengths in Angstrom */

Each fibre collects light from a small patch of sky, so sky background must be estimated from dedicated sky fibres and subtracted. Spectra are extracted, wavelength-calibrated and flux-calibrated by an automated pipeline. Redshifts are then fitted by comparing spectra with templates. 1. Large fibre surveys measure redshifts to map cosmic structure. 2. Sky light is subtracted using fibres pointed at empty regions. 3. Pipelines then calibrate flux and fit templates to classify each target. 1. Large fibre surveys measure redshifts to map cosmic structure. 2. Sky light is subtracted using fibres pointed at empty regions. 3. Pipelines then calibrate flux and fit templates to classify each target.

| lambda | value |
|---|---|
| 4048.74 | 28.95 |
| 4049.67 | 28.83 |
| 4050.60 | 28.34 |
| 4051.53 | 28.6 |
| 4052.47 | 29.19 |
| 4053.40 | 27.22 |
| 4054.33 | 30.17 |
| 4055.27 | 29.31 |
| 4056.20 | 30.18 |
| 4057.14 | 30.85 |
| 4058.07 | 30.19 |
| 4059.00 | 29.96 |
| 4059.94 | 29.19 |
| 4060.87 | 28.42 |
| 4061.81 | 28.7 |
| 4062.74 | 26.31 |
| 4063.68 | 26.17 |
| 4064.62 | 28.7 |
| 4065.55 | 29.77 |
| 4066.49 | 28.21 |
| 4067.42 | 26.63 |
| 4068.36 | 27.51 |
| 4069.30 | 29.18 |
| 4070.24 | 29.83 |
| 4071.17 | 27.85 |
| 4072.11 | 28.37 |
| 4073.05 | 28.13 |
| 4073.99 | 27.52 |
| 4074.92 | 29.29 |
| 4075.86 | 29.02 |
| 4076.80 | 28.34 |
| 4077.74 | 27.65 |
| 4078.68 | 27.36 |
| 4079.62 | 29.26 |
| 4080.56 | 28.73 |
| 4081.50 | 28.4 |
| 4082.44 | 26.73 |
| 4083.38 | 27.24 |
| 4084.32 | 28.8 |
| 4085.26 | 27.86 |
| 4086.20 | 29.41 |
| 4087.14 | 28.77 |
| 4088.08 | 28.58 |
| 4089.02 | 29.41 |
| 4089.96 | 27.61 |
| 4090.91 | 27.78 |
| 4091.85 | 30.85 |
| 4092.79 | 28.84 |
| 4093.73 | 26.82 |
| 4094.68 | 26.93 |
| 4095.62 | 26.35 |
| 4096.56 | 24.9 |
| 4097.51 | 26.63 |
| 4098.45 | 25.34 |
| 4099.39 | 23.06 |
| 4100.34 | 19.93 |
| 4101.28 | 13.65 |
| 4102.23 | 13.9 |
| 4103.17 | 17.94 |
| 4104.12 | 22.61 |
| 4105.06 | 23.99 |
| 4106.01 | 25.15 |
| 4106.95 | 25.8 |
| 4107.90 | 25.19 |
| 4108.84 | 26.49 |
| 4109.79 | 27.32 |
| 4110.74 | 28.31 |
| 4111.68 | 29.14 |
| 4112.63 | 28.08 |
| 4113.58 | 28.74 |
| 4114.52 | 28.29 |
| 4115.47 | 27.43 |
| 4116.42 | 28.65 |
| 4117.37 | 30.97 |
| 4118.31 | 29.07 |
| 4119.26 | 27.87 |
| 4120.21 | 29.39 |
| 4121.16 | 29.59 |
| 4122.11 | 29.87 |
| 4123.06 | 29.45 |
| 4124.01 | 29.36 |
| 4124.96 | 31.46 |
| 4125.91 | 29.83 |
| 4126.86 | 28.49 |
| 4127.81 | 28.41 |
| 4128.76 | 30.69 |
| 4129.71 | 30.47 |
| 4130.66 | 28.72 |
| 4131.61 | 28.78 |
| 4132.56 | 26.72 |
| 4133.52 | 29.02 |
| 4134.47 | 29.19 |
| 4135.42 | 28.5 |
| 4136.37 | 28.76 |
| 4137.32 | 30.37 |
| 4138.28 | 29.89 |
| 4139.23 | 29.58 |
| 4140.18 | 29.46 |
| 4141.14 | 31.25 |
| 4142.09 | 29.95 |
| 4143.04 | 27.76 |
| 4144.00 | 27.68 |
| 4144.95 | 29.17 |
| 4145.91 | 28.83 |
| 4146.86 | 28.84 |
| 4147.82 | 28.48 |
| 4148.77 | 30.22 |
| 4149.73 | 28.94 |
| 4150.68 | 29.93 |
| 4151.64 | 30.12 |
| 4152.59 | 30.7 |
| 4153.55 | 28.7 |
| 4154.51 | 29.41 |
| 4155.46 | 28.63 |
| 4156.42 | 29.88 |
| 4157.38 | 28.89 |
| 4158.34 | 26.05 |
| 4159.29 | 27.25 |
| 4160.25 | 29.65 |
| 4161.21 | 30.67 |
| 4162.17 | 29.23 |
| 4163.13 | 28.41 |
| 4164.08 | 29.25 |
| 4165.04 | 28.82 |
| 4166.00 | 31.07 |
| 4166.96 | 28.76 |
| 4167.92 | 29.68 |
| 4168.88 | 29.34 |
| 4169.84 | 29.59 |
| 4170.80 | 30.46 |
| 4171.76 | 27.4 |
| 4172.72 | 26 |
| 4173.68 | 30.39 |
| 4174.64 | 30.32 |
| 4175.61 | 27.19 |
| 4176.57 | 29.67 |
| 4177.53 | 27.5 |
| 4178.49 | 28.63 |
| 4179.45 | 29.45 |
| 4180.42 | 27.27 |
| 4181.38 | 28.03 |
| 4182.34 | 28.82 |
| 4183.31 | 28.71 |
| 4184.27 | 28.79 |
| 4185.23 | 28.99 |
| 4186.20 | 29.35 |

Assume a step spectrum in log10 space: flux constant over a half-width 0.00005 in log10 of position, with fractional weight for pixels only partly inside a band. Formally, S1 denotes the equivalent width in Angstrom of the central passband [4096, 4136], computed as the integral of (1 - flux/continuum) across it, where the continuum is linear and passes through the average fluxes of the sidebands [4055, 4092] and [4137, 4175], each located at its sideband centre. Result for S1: 2.9 Angstrom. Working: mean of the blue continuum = 28.5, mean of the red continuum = 29.2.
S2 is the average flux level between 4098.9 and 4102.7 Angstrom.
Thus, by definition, 17.7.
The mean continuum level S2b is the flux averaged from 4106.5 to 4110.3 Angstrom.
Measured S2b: 26.2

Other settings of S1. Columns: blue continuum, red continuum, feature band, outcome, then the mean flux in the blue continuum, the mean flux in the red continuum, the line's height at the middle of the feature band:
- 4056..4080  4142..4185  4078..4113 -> 3.2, 28.5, 28.9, 28.7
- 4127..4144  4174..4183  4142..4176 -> -0.2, 29.2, 28.6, 28.8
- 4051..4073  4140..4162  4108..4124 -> 0.2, 28.7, 29.1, 29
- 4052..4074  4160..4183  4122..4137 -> -0.2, 28.7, 29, 28.8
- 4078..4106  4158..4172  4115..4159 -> -2.2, 25.8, 29.1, 27.8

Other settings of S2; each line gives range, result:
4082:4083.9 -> 27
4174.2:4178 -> 28.6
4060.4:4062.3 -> 28.6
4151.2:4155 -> 29.8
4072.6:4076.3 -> 28.5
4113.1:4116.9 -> 28.3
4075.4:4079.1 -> 28.1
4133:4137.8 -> 29.1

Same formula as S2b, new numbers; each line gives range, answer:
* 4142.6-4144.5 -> 27.7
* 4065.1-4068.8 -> 28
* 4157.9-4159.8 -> 26.8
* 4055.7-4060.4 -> 30.1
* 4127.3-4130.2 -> 29.9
